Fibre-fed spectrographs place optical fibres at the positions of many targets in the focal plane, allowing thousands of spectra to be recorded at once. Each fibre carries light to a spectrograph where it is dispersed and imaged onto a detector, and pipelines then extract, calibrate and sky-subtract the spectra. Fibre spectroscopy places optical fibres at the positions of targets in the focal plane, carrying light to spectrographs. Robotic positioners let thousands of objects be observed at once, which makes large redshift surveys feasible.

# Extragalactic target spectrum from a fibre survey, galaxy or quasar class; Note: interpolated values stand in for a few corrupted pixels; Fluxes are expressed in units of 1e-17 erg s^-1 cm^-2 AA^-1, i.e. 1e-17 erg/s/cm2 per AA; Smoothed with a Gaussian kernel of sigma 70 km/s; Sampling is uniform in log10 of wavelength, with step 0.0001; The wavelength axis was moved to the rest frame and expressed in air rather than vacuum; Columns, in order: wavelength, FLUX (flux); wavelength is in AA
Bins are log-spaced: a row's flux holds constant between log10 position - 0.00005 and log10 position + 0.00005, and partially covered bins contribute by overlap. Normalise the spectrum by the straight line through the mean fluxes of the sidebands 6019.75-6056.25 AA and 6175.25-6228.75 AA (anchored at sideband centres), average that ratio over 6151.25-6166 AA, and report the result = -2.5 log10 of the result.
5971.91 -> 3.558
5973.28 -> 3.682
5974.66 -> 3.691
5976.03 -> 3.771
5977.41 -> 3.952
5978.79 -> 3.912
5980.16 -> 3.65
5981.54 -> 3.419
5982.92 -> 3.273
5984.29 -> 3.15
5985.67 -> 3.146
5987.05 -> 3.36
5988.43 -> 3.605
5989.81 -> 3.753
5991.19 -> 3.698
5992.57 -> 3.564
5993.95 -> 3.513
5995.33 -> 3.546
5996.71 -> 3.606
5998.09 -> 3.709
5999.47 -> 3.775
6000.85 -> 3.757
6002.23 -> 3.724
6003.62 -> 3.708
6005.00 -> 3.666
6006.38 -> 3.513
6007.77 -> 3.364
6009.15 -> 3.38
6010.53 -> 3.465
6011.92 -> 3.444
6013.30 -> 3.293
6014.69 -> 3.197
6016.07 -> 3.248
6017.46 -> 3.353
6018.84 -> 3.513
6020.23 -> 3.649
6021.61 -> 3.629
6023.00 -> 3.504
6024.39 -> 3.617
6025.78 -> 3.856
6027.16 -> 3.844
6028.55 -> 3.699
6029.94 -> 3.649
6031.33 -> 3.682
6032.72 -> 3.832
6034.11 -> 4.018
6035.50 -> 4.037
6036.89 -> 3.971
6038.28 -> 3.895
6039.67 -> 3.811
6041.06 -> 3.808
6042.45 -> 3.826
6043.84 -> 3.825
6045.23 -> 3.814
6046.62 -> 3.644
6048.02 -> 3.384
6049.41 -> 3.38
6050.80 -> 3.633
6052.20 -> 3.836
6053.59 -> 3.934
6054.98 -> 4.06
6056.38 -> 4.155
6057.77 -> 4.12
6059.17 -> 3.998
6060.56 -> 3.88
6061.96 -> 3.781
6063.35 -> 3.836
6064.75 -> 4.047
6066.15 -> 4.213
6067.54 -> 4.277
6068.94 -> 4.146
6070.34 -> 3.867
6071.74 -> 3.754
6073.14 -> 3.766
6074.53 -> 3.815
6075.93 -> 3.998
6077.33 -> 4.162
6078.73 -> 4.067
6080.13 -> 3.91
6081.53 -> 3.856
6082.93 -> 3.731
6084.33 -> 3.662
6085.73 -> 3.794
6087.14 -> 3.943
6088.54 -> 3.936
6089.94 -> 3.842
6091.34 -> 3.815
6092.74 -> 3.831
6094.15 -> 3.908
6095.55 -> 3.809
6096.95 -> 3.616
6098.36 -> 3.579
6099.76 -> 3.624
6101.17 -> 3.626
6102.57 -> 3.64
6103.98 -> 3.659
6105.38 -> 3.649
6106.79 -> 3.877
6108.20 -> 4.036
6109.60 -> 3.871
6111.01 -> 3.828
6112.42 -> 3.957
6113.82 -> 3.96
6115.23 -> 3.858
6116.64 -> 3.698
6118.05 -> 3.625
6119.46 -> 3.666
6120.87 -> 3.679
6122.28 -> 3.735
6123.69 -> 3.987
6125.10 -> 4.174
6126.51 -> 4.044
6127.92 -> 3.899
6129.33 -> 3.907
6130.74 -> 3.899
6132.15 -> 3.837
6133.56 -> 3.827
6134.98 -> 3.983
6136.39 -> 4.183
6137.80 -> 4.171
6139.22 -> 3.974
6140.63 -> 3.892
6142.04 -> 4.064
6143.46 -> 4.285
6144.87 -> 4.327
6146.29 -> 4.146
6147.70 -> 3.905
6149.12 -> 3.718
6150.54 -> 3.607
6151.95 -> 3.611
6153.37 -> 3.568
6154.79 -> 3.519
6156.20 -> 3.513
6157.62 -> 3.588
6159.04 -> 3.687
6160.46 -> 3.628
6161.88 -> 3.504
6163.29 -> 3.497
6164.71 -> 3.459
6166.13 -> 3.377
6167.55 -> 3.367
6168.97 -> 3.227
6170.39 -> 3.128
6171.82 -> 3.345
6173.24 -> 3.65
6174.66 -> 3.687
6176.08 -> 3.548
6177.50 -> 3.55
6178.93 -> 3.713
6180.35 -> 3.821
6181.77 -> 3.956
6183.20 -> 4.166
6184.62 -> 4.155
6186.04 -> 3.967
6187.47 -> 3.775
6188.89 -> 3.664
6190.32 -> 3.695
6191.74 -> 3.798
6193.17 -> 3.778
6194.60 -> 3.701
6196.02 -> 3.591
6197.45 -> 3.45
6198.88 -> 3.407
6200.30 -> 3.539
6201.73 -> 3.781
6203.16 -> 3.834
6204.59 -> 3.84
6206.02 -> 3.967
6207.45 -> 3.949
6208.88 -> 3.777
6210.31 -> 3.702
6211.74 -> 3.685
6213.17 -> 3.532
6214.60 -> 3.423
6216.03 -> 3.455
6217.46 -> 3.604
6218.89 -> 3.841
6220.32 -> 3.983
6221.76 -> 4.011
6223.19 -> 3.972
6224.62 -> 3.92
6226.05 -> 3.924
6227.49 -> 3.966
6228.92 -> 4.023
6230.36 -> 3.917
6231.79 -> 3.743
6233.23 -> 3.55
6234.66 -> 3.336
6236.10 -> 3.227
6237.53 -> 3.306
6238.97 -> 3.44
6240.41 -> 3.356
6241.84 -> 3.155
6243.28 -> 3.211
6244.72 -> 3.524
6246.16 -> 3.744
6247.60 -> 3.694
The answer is 0.065 mag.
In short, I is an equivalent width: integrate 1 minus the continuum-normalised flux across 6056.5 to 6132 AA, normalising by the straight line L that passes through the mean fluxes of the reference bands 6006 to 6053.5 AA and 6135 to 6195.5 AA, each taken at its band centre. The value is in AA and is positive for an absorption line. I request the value -3.7 AA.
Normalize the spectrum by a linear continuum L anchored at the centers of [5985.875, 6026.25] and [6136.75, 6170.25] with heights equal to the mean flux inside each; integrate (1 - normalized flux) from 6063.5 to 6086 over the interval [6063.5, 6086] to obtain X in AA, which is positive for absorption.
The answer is -2.0 AA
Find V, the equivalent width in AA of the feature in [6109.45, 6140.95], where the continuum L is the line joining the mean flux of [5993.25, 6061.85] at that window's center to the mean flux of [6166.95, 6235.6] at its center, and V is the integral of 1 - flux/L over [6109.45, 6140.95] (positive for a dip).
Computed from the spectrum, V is -1.6 AA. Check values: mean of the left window 3.69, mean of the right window 3.72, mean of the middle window 3.9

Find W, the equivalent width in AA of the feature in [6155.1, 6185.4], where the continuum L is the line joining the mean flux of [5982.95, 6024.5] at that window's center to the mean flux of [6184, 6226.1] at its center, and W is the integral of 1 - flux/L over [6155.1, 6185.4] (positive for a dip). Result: 0.9 AA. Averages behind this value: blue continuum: 3.51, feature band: 3.6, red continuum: 3.75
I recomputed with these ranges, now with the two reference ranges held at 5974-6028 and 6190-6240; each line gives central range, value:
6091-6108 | -0.5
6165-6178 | 0.9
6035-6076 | -3.2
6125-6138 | -1.2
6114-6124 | -0.3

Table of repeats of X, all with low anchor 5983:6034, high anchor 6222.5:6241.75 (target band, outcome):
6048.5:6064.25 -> -1.3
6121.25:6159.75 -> -2.9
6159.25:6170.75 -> 0.6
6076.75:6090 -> -1.1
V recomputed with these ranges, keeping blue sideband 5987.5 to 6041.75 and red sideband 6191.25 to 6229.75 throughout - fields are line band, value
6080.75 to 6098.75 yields -0.6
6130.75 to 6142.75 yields -0.9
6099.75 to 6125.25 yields -0.7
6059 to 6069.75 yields -1.0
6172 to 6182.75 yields 0.1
